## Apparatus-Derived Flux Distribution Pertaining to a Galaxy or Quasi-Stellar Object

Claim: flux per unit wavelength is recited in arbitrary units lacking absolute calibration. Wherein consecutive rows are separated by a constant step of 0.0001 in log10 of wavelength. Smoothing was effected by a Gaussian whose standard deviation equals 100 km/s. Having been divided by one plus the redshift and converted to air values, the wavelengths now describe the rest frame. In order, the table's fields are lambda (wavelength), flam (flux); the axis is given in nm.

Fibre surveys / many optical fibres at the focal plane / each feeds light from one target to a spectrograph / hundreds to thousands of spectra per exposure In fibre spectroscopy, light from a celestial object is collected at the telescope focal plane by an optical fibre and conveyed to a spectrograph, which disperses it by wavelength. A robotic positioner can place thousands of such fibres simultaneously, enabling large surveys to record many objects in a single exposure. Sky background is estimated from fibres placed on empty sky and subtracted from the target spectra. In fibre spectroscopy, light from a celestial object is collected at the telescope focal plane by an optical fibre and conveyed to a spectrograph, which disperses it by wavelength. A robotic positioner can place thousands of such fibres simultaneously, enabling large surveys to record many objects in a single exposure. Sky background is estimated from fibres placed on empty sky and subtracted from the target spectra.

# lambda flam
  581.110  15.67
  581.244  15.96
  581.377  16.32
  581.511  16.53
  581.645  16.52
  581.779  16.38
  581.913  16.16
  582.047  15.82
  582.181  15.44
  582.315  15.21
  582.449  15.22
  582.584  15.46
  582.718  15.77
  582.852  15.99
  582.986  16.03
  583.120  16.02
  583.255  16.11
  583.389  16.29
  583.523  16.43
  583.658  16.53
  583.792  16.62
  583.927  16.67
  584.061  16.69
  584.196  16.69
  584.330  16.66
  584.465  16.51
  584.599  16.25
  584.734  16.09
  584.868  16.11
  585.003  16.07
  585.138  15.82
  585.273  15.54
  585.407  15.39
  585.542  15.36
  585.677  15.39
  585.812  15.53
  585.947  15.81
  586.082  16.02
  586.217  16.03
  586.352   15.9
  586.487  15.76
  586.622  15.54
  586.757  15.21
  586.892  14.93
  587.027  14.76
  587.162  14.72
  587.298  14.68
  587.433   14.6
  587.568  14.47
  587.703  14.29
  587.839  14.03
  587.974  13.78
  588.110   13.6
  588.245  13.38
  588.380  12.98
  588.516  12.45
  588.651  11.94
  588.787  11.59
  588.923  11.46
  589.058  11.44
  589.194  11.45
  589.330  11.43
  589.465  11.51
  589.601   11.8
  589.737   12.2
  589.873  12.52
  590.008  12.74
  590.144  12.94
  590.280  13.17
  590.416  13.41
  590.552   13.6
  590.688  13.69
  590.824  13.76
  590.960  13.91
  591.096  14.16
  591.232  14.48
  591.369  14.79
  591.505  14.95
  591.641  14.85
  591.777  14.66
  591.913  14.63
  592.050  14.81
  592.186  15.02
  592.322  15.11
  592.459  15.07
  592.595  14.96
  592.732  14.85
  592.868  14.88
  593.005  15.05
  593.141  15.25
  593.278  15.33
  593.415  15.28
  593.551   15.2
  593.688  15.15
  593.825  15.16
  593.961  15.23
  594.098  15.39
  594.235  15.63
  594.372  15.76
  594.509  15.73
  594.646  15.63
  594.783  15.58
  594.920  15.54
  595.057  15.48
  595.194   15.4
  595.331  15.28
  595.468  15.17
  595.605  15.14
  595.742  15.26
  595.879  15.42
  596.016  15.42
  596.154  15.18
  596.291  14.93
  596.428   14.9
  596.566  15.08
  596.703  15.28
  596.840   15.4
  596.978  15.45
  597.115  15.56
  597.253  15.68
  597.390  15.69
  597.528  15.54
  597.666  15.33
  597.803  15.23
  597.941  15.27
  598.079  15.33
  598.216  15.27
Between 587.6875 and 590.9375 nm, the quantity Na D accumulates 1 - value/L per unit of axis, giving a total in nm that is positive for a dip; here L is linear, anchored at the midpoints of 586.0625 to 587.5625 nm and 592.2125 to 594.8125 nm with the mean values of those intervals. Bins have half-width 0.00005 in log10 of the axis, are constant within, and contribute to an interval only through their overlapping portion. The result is 0.54 nm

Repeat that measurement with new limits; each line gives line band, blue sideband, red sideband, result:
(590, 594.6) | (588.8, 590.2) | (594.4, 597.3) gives -0.43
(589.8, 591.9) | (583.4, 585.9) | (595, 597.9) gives 0.25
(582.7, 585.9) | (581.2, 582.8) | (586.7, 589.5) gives -0.26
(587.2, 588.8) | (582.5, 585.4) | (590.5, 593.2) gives 0.19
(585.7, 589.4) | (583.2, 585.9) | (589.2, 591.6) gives 0.17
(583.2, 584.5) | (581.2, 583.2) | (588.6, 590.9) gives -0.12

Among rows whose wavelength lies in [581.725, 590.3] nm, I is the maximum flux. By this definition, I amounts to 16.69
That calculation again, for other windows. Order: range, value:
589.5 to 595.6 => 15.76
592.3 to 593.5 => 15.33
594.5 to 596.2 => 15.73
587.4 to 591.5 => 14.79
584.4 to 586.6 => 16.51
